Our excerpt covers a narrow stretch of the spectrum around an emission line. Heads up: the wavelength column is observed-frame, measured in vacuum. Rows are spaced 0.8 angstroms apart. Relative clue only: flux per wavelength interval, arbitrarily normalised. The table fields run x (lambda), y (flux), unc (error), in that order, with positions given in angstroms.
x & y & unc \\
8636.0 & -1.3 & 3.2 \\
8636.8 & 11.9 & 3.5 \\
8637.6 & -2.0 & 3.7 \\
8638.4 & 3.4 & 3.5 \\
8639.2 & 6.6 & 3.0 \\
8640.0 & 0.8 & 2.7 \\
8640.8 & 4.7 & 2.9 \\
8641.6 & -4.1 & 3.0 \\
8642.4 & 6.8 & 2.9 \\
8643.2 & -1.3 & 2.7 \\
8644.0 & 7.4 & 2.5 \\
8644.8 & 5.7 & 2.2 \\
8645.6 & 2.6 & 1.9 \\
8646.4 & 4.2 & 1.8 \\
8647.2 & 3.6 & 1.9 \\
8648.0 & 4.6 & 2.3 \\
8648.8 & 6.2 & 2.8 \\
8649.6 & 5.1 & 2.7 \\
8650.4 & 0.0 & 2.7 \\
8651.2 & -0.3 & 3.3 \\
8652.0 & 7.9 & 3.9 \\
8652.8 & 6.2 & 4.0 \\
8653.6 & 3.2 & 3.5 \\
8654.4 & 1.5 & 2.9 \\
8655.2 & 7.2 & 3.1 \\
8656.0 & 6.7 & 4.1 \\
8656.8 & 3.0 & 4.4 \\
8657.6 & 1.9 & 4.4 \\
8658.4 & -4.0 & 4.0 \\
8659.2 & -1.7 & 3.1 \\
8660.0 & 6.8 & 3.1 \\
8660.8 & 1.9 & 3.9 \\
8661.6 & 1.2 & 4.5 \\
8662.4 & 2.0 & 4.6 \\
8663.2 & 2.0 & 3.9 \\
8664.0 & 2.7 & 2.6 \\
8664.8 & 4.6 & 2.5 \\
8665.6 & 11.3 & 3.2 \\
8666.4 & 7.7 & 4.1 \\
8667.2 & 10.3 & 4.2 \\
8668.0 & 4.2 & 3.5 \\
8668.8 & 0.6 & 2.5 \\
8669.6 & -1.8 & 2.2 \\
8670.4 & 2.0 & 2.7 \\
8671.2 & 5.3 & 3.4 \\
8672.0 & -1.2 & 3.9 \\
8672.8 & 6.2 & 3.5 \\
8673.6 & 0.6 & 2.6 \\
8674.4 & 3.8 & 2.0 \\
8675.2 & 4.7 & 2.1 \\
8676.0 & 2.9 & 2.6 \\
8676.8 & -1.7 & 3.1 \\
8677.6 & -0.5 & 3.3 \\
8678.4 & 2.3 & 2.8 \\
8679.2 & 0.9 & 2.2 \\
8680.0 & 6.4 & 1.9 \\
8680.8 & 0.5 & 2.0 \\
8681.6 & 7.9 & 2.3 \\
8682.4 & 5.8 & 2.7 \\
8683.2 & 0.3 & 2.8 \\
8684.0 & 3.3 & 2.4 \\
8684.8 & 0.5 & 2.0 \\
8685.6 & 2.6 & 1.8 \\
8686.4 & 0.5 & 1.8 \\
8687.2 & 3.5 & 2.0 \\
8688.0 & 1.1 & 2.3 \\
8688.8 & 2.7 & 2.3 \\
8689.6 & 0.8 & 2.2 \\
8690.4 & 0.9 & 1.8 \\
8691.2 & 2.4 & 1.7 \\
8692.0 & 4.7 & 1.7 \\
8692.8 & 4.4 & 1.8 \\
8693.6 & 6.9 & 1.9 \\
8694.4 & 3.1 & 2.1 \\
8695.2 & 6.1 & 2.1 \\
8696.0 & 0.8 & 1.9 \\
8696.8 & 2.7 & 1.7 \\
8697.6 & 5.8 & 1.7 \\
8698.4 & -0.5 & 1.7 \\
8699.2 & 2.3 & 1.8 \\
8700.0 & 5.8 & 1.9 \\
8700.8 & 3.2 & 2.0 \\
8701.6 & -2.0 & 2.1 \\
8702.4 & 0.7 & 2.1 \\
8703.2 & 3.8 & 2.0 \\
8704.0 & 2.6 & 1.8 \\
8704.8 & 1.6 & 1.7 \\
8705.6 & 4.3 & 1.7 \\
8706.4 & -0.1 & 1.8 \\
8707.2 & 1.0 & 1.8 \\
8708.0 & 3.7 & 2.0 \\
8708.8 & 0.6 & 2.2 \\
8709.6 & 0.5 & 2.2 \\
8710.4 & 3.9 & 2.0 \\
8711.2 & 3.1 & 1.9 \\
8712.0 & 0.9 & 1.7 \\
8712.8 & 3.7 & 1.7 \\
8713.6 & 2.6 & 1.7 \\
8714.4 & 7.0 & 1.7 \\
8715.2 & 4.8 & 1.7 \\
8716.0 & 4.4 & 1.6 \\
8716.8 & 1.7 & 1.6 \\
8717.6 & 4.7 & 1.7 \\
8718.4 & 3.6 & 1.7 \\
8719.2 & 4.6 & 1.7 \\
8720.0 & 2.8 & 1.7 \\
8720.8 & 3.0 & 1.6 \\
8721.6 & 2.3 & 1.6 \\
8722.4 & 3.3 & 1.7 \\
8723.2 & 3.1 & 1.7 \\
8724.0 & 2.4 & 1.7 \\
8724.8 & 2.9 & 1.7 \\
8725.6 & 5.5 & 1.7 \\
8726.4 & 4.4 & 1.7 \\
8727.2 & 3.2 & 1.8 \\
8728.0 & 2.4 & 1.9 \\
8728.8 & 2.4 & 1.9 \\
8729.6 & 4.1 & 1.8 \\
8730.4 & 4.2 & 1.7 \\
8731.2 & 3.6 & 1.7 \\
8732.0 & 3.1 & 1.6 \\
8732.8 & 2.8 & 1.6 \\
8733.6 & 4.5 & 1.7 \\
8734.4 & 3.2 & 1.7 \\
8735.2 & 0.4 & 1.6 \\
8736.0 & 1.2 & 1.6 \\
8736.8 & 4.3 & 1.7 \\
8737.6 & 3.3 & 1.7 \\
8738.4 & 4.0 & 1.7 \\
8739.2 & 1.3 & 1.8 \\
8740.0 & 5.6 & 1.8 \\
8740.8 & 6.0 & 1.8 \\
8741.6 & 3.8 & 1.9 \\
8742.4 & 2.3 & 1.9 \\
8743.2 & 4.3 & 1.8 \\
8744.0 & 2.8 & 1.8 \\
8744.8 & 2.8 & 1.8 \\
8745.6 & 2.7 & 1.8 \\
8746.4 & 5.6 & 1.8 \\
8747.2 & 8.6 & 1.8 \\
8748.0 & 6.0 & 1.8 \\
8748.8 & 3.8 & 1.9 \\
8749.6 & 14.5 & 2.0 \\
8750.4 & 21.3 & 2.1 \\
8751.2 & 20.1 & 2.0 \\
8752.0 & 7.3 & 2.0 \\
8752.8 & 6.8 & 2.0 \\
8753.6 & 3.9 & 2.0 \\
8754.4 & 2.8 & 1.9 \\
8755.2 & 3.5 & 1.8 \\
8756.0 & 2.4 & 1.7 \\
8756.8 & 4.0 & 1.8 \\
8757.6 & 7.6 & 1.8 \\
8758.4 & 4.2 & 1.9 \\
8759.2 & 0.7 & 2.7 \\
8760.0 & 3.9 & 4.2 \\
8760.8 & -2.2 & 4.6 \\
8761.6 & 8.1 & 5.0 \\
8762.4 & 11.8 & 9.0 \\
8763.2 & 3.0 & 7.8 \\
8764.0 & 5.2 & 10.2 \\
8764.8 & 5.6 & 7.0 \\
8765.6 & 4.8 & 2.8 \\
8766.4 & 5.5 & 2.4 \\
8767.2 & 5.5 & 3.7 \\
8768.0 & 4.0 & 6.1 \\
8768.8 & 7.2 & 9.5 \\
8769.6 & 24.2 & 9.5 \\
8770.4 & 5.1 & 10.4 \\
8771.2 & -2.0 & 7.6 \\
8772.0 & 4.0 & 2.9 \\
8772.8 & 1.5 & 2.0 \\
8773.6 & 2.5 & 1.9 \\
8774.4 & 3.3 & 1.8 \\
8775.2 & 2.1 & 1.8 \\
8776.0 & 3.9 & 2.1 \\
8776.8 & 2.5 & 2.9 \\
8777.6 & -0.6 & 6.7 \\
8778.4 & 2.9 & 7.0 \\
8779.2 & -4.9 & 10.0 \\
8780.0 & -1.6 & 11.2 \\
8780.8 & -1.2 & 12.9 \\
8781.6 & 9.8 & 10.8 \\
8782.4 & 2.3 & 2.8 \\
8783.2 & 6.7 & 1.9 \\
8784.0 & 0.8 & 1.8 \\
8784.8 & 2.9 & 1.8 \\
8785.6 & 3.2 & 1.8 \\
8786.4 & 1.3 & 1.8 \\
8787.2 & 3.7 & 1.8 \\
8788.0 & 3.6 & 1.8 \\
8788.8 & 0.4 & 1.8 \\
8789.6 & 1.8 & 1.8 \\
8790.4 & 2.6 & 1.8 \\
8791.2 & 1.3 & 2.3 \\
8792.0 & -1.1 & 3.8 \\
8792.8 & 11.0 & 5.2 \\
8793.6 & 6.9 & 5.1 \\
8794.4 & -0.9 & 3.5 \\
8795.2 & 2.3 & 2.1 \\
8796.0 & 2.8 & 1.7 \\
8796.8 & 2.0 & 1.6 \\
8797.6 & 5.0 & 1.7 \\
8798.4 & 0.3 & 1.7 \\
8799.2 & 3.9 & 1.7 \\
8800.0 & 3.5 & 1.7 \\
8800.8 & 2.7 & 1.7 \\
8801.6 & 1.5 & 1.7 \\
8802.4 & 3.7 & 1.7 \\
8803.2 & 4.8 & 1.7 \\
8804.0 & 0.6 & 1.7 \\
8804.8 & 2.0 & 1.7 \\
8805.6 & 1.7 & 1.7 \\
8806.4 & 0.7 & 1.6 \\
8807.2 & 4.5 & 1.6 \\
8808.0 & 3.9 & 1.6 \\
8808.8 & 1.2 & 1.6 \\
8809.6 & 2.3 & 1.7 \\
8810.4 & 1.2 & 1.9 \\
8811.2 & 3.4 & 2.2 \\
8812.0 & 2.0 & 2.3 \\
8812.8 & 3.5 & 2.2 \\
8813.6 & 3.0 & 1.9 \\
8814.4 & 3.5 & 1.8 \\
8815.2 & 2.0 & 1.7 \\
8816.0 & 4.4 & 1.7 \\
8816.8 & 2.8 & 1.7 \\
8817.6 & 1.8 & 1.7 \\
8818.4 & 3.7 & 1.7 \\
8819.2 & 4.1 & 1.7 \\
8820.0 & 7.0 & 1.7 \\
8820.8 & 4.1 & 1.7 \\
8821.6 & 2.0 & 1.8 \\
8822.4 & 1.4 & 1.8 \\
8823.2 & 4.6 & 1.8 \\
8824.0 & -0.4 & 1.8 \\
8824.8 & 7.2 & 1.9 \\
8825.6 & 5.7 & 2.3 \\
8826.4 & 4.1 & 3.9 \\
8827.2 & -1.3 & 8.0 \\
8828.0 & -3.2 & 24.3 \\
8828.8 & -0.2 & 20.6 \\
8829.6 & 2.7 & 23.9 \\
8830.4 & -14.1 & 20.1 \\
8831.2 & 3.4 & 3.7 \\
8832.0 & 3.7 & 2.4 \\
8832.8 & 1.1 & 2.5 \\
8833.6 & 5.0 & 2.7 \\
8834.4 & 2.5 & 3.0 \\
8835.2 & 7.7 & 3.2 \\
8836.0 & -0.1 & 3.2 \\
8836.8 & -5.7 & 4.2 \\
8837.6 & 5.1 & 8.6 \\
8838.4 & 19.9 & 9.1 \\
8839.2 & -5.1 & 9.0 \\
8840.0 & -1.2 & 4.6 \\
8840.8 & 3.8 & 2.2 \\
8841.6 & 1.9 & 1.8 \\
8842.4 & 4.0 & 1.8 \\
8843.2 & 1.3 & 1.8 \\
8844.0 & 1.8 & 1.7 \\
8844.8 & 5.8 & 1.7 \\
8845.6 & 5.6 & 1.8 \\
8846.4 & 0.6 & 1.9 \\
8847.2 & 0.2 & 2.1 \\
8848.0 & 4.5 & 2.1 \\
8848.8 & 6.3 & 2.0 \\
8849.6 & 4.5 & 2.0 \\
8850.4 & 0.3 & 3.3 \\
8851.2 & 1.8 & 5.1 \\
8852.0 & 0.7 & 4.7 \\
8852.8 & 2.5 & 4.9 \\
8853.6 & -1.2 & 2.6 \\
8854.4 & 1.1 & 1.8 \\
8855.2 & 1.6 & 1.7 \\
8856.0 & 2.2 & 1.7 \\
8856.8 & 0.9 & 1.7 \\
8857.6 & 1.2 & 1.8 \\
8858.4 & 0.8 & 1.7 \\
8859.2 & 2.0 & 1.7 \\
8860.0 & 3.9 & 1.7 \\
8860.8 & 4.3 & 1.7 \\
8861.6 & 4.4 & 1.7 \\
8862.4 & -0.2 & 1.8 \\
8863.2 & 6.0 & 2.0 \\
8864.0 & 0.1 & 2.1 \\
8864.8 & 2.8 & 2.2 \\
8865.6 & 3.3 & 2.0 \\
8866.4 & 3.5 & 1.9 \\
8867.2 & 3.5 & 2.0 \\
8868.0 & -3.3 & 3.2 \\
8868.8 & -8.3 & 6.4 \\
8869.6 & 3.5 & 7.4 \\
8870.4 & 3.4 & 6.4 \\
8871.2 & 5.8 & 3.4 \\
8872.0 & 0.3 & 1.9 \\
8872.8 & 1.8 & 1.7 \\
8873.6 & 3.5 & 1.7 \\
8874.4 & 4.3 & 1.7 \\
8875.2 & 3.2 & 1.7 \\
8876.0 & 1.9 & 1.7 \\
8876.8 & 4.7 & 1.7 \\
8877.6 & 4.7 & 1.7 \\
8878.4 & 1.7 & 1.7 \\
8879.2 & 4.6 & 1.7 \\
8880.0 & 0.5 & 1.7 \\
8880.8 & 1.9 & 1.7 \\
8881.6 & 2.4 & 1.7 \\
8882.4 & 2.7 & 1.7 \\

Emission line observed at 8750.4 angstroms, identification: [O III] 5007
